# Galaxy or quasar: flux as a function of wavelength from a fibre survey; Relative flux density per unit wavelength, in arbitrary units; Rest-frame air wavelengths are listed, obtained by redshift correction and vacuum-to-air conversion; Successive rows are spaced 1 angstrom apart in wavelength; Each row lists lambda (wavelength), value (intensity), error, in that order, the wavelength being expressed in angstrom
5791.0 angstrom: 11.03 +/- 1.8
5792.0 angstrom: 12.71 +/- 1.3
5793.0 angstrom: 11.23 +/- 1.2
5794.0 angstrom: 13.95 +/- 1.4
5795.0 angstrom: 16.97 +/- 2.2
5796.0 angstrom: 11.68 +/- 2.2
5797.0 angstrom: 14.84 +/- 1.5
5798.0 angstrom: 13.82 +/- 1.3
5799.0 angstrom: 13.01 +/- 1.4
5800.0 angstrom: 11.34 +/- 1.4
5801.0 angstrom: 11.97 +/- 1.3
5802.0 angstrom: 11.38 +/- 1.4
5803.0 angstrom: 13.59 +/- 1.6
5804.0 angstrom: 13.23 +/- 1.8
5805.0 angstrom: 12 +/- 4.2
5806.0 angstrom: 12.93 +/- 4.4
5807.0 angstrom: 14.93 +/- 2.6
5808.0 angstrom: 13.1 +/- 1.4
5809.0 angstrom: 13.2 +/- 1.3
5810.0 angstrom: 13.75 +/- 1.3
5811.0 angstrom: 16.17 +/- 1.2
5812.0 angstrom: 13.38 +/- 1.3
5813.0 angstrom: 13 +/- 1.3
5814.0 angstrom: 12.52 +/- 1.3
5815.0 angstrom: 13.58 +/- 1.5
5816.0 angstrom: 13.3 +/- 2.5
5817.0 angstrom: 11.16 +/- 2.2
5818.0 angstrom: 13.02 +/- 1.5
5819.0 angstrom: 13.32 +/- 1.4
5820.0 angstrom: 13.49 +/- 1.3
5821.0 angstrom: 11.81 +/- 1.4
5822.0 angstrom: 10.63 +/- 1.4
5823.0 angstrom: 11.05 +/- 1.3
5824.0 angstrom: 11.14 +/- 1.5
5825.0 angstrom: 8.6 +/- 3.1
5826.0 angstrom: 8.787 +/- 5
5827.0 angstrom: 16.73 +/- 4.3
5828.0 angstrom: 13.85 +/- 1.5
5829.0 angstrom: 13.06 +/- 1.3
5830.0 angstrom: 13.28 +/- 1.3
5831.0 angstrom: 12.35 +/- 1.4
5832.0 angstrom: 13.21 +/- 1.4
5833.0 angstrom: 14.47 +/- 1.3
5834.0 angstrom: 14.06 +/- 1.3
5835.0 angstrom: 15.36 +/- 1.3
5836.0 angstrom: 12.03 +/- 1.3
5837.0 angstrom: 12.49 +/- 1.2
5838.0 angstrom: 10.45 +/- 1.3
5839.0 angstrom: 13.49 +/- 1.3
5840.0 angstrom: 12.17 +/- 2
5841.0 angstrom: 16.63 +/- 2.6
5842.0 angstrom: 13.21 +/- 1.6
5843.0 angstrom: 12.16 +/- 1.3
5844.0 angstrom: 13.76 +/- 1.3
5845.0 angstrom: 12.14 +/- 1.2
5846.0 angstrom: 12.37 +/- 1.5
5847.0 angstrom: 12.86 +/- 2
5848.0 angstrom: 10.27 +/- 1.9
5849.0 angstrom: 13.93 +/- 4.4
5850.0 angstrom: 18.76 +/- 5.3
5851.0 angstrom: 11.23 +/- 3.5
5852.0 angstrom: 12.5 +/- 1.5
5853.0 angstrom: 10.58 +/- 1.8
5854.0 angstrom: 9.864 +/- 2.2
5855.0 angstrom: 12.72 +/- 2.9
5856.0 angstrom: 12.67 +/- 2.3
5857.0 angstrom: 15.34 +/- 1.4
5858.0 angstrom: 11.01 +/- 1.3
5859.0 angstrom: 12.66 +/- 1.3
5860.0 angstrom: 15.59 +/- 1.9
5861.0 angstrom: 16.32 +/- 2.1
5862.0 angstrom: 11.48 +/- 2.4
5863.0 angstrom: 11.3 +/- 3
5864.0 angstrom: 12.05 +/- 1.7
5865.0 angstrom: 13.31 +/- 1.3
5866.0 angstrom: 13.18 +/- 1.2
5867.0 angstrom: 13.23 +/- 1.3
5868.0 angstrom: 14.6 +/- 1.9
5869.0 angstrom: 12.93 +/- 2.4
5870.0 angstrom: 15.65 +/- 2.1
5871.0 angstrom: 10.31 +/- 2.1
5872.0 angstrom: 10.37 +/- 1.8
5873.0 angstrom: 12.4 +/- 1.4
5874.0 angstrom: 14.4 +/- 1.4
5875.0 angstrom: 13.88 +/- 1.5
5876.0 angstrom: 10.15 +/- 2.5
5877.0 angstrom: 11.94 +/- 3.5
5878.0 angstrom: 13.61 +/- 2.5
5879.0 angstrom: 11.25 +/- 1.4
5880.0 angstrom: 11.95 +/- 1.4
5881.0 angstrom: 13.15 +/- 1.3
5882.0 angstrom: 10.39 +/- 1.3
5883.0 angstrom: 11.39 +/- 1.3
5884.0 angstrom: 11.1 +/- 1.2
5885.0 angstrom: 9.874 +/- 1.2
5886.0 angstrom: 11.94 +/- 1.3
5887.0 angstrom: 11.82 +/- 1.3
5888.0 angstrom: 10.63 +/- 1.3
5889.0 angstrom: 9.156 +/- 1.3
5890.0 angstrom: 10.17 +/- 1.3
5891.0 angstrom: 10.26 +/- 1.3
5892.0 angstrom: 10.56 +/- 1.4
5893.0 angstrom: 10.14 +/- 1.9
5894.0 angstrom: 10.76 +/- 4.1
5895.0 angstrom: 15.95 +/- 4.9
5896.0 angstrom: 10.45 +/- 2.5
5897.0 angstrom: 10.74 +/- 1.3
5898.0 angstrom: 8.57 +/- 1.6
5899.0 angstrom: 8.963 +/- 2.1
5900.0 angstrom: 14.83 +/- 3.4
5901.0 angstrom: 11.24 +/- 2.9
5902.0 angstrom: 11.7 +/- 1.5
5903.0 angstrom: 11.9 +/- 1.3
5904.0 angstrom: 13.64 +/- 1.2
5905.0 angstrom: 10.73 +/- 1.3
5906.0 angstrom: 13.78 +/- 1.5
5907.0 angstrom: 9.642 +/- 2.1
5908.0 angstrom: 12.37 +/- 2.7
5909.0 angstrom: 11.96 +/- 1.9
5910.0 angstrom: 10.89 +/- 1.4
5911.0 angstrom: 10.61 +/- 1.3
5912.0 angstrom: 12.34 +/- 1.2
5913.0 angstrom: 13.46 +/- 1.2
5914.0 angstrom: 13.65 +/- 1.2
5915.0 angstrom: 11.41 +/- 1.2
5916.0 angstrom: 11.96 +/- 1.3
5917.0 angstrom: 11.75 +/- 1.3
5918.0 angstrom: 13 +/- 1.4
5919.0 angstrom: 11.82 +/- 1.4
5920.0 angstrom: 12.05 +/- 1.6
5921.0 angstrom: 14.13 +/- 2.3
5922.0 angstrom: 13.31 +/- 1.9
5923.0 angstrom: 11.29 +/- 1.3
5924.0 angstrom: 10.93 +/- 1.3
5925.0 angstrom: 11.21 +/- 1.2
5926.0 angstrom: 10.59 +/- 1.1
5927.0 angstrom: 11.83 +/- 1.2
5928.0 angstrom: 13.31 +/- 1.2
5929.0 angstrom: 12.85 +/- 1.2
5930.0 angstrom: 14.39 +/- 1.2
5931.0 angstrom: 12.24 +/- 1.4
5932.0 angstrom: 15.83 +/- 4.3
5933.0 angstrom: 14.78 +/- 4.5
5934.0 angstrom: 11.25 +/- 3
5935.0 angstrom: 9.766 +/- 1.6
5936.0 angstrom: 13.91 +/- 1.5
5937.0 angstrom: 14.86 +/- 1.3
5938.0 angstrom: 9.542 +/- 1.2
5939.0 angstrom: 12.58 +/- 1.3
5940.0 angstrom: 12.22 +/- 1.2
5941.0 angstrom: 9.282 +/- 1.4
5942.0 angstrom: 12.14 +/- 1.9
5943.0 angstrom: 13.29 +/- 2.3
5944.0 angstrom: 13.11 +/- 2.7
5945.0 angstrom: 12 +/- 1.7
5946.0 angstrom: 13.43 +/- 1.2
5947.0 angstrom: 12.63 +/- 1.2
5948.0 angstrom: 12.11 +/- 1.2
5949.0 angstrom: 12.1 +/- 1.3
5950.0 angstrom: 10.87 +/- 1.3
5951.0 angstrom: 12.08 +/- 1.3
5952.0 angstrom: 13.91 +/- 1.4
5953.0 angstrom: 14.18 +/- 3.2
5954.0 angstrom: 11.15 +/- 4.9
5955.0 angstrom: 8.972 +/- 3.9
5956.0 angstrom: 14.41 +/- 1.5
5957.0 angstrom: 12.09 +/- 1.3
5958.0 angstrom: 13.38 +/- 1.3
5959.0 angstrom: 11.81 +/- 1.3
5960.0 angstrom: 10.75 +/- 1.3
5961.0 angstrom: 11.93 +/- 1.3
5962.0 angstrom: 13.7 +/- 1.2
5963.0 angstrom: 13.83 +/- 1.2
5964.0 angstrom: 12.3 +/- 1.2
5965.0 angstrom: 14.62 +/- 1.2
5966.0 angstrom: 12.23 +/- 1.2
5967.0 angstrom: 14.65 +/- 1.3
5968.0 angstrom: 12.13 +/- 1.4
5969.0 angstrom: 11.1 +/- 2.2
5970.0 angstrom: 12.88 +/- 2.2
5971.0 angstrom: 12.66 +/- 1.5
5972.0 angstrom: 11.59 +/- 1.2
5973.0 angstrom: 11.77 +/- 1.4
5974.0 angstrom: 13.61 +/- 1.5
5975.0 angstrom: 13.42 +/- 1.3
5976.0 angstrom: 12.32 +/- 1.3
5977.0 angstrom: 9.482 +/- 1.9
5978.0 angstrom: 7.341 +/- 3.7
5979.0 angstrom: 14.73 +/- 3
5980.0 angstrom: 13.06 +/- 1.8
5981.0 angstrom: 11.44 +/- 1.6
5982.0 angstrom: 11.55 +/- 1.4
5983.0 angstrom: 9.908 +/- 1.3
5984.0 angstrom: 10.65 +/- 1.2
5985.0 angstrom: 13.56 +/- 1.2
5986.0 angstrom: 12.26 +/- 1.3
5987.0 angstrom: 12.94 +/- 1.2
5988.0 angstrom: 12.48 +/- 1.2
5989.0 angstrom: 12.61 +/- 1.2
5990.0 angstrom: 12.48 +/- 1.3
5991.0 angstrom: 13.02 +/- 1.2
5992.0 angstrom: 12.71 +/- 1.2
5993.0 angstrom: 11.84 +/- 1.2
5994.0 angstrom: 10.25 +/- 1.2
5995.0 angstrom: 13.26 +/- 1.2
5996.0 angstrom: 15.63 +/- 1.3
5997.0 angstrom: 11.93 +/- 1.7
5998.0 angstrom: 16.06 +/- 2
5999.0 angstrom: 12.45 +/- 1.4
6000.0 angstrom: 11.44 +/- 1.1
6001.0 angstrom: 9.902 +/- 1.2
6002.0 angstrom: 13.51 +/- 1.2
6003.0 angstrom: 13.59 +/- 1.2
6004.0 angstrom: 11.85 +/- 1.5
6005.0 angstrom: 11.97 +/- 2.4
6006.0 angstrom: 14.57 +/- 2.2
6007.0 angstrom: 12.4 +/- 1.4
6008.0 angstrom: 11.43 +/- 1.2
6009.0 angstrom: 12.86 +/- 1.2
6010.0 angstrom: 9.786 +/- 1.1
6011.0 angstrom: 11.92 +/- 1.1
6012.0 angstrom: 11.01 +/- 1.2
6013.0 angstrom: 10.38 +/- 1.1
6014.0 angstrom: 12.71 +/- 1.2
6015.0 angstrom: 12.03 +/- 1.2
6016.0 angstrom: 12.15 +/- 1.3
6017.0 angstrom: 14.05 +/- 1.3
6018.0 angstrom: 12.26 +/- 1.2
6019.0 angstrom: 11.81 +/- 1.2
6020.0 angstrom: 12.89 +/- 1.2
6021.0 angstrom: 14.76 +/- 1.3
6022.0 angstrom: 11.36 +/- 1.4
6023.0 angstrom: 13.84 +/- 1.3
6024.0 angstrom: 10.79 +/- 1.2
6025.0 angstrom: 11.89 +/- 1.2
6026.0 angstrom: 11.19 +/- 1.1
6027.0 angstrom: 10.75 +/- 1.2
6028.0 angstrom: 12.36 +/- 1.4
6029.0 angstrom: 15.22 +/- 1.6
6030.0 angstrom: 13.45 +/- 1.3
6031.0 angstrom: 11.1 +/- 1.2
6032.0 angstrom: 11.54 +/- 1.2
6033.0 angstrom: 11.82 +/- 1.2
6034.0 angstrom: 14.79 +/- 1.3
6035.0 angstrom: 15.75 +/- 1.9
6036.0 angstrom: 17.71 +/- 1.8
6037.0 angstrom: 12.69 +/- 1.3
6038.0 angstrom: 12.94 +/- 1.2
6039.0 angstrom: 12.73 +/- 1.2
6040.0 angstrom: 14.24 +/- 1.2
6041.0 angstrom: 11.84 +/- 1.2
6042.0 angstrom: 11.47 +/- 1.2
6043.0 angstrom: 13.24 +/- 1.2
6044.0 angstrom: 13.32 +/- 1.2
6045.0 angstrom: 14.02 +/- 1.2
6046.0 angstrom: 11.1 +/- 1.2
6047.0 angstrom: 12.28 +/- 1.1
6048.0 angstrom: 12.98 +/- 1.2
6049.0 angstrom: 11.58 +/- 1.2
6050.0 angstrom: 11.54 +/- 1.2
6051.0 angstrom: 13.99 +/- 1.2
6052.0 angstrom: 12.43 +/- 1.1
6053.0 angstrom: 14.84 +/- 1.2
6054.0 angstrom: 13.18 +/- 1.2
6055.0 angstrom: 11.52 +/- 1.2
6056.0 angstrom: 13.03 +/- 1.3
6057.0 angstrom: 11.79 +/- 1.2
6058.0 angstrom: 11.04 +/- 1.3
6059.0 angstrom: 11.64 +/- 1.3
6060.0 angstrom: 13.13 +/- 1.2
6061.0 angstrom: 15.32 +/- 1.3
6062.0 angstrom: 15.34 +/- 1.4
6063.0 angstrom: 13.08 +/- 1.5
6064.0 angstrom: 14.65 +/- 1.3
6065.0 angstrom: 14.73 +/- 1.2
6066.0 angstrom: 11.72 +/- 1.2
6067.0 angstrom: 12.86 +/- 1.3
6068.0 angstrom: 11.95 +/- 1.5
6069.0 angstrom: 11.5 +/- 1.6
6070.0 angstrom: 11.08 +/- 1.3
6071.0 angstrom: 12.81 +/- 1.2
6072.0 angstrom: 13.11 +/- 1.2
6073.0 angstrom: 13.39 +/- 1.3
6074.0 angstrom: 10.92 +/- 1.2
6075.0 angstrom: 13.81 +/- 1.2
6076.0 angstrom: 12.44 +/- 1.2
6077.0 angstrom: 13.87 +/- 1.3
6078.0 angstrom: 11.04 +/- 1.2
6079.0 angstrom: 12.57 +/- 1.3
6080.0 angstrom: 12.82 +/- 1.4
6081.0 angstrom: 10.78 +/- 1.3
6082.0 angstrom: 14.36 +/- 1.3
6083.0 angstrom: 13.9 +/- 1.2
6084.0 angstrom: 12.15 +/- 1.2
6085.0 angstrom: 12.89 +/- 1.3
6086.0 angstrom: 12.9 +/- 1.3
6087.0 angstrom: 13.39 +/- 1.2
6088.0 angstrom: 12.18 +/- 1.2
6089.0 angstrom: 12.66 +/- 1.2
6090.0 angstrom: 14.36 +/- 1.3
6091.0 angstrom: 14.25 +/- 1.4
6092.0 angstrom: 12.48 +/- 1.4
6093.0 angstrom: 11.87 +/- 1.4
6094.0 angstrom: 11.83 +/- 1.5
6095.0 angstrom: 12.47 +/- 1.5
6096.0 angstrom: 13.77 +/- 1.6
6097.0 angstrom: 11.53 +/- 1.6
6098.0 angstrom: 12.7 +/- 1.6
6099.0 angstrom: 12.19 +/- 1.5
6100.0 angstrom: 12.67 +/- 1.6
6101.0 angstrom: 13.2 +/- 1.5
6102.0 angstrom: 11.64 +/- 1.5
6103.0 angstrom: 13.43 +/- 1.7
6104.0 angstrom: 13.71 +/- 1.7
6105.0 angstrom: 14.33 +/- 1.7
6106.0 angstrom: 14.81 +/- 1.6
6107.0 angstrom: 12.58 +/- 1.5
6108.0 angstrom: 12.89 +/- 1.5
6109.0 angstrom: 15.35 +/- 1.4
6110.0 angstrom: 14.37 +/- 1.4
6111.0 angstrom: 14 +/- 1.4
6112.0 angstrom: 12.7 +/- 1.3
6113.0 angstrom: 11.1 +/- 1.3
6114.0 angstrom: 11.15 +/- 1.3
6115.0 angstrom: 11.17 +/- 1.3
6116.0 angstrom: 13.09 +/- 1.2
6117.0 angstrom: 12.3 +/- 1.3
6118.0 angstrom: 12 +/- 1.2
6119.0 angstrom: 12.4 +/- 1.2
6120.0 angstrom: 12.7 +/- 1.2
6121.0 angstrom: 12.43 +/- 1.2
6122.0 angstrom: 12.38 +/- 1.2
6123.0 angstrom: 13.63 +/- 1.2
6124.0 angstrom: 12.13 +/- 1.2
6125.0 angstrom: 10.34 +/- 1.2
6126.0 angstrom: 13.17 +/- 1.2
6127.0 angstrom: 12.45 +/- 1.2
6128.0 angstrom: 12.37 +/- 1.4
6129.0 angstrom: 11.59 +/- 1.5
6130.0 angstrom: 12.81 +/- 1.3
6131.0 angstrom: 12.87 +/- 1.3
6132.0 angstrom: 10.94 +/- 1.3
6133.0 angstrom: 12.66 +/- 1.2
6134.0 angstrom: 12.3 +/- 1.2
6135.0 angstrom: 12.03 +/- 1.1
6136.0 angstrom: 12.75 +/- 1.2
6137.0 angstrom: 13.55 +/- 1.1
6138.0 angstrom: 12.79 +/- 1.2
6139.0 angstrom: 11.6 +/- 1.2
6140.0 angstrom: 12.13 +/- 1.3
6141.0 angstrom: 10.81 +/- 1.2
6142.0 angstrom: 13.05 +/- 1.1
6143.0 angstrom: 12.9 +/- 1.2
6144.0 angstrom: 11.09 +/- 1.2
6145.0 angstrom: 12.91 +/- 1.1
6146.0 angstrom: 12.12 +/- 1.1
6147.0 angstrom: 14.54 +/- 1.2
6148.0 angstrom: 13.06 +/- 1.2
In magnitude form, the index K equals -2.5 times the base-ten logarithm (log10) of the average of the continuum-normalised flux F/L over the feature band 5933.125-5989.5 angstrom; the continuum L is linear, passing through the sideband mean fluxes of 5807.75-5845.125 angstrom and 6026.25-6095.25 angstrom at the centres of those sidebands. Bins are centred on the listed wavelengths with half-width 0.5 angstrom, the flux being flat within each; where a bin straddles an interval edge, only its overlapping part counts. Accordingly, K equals 0.056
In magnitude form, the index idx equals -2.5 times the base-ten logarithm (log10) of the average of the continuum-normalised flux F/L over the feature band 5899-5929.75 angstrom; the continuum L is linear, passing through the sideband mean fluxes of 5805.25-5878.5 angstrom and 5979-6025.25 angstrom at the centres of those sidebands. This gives 0.05 mag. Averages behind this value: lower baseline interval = 12.9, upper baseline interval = 12.4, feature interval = 12.1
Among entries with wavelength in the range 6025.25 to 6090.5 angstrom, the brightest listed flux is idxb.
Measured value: 17.71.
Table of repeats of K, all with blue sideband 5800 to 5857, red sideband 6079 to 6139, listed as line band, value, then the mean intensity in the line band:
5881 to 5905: 0.15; 11.2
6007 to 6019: 0.08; 11.9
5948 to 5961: 0.06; 12.1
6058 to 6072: -0.02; 13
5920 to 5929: 0.06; 12.1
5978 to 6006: 0.03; 12.4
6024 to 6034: 0.05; 12.2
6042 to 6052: 0.01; 12.6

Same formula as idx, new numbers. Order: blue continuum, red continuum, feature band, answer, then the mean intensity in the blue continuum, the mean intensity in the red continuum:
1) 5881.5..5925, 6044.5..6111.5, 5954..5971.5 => -0.04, 11.6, 12.9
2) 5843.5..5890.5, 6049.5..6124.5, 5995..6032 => 0.02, 12.4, 12.8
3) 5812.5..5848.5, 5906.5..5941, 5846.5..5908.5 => 0.03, 12.7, 12.2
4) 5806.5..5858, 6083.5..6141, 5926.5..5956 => 0.03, 12.9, 12.7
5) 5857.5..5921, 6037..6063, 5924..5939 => -0.03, 12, 12.8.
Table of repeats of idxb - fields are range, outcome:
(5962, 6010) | 16.06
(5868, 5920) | 15.95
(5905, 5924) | 14.13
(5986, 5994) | 13.02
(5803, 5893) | 18.76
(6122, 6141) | 13.63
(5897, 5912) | 14.83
